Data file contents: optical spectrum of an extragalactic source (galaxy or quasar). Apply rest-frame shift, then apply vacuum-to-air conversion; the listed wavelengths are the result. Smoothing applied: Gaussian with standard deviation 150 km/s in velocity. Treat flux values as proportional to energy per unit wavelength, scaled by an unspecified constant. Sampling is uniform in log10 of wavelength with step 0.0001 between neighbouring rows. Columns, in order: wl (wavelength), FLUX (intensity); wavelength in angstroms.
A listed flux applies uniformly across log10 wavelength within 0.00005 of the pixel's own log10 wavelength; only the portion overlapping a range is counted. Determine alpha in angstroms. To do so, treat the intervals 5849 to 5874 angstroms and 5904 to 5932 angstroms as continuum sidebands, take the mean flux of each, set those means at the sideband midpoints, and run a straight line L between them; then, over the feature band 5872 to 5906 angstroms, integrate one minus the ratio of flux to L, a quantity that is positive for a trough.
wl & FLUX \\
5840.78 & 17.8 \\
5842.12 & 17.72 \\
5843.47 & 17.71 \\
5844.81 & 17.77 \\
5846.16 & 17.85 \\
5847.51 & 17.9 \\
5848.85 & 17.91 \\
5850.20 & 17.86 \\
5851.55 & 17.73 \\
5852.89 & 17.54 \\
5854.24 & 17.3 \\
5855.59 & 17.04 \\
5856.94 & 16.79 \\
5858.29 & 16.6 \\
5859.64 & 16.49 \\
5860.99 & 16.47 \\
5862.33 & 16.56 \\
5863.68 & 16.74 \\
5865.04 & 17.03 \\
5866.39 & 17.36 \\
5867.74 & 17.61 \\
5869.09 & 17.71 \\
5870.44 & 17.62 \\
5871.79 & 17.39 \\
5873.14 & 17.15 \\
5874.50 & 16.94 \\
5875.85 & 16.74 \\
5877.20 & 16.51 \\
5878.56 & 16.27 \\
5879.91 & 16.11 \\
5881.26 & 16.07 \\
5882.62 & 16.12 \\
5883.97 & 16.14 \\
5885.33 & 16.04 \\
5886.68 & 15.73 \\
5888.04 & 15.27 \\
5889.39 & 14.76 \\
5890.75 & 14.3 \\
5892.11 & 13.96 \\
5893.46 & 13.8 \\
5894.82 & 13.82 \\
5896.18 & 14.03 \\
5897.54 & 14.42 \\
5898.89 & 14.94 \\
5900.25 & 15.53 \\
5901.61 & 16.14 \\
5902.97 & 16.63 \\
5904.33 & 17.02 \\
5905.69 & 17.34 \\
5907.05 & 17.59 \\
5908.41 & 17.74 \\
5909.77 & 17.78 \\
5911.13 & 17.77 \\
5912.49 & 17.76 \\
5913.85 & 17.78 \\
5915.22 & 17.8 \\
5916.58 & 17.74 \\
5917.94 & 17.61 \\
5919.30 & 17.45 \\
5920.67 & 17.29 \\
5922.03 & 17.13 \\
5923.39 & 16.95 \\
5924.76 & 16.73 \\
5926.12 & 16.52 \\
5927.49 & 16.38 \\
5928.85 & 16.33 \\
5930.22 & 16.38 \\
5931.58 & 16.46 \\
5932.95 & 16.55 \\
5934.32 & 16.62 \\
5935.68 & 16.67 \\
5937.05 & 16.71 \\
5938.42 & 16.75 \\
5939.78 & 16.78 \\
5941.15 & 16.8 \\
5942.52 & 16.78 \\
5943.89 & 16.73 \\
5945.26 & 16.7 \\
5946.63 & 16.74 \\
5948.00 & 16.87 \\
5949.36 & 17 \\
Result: 3.0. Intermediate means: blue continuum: 17.2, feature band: 15.7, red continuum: 17.2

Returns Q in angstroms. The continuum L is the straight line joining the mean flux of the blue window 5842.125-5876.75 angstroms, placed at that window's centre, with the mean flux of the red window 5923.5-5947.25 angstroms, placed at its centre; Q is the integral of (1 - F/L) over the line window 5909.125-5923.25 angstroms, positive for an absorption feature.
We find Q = -0.7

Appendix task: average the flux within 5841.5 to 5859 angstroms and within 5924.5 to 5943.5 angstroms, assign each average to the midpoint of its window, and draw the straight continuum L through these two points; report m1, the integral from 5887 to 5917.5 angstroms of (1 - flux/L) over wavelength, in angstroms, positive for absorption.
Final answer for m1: 1.51 angstroms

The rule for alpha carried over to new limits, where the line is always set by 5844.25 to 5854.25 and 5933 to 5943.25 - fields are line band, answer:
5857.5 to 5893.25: 2.3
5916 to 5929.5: -0.1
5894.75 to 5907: 1.0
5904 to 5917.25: -0.5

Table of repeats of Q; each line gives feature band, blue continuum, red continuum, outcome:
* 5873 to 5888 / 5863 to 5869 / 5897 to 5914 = 0.7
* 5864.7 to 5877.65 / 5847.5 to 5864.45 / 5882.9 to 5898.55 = -0.9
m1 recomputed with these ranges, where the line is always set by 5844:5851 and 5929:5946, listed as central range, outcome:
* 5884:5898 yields 2.1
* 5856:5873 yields 0.6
